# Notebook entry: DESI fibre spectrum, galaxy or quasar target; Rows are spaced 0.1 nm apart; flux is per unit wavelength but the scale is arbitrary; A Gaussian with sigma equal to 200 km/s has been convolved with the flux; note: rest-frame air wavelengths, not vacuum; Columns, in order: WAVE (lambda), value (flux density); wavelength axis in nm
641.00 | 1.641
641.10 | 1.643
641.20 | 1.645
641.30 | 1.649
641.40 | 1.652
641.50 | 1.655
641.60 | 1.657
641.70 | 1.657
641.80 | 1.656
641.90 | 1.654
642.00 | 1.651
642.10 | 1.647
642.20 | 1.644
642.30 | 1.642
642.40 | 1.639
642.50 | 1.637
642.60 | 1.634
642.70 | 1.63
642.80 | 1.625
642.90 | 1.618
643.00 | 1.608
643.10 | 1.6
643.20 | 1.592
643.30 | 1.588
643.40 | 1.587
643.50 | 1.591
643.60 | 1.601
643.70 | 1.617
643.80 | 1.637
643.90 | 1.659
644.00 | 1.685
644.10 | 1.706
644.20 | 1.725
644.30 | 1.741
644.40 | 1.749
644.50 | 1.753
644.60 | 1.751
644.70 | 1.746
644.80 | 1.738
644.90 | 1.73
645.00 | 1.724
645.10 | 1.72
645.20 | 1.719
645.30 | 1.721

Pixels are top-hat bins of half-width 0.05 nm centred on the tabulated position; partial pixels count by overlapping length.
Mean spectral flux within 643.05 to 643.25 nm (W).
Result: 1.6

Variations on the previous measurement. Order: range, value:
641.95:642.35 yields 1.65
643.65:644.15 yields 1.66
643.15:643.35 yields 1.59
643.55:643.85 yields 1.62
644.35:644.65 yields 1.75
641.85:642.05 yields 1.65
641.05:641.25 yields 1.64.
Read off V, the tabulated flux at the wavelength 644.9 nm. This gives 1.73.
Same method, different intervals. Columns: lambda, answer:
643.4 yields 1.587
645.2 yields 1.719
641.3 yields 1.649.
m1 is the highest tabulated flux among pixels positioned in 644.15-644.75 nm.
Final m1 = 1.753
